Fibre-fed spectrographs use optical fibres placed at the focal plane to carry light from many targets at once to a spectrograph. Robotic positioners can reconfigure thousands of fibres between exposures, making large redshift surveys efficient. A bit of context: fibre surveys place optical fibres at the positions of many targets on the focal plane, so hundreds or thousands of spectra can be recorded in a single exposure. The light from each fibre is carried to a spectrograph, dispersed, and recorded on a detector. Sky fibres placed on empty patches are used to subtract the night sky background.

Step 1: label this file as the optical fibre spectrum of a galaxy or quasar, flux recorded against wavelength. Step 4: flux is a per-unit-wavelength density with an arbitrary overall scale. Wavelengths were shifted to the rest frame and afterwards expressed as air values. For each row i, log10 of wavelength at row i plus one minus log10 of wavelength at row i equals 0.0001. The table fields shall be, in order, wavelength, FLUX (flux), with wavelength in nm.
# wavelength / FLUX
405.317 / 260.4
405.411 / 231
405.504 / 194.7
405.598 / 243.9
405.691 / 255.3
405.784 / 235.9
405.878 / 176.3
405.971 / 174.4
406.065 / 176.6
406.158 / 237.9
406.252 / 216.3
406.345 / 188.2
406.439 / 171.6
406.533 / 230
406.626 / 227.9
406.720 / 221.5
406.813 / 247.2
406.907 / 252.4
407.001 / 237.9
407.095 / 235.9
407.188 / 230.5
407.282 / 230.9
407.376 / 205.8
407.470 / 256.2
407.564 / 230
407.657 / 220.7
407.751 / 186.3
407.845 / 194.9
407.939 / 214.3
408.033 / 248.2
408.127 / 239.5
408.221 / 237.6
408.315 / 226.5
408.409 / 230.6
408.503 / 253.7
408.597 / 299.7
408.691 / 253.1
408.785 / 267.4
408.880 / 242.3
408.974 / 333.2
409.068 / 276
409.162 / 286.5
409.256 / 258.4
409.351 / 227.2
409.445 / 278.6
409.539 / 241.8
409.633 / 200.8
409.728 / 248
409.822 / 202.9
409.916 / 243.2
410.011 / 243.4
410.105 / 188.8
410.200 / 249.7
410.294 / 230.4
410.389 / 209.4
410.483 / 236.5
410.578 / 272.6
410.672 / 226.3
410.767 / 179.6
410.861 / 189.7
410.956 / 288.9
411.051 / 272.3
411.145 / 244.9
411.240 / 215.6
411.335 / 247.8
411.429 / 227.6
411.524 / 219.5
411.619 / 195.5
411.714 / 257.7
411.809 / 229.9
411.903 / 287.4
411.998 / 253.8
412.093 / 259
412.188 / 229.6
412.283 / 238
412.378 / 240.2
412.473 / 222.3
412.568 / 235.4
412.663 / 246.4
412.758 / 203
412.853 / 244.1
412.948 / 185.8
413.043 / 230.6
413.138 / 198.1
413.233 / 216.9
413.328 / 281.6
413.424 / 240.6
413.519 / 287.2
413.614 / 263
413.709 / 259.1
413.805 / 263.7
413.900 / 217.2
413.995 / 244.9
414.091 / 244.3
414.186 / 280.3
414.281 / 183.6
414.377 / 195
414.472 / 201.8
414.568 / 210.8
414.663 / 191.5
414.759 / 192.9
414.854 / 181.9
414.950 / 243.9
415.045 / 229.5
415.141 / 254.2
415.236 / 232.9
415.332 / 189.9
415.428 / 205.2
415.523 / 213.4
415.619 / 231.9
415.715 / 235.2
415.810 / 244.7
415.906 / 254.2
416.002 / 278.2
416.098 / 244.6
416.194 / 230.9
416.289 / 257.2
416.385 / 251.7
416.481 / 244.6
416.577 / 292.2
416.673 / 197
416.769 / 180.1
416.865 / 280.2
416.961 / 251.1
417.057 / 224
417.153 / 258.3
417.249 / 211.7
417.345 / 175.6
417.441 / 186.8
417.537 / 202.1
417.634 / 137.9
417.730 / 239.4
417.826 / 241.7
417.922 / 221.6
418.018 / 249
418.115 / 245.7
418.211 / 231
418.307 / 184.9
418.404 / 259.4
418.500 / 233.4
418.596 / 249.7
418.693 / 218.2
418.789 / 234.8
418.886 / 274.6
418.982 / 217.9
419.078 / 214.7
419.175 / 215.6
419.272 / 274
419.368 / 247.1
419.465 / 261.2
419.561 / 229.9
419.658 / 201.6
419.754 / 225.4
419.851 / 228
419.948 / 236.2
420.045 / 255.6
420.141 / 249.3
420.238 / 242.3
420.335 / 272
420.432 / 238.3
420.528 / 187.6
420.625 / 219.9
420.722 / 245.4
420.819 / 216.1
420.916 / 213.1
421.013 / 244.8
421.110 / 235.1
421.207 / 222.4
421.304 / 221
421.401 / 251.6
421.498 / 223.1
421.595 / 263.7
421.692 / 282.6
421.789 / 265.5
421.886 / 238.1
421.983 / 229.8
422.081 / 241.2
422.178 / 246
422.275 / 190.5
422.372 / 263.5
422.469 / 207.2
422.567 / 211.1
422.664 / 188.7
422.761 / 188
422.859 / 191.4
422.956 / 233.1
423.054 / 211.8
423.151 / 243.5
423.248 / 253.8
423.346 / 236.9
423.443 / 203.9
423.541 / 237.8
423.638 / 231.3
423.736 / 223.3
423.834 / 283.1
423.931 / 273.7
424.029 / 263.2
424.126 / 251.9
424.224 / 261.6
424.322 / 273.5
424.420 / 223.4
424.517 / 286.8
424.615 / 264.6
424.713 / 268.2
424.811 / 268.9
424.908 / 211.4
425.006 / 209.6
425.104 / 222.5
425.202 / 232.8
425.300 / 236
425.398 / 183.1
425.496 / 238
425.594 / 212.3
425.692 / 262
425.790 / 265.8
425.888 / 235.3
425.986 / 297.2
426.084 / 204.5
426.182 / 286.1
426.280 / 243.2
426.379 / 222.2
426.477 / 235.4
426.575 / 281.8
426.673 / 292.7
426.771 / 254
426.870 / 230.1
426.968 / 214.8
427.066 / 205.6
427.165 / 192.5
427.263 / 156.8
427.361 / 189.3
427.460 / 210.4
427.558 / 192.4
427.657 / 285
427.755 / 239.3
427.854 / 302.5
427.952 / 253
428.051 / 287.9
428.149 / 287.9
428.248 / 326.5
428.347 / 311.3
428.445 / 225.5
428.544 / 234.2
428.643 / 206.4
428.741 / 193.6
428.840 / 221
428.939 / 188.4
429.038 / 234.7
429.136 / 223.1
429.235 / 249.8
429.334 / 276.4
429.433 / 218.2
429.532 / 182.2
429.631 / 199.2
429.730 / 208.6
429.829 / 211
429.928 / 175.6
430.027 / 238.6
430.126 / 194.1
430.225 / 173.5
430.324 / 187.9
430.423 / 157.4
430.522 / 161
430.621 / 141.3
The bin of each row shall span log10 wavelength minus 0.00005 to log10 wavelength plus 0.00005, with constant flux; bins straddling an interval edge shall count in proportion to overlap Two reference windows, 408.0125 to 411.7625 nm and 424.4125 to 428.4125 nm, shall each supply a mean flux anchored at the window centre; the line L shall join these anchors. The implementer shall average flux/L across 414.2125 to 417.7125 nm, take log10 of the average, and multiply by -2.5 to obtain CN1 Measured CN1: 0.10 mag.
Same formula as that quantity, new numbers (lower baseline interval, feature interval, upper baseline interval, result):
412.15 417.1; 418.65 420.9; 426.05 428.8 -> 0.01 mag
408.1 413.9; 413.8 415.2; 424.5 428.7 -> 0.10 mag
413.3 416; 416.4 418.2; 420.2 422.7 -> 0.03 mag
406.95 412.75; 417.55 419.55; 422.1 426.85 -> 0.03 mag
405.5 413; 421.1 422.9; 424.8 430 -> 0.02 mag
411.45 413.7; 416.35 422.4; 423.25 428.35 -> 0.04 mag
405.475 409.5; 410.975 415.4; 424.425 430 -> 0.01 mag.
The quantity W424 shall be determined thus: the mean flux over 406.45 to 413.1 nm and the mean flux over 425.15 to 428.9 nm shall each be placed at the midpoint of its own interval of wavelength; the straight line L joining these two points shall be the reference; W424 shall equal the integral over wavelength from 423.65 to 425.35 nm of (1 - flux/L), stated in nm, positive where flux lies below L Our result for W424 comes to -0.07 nm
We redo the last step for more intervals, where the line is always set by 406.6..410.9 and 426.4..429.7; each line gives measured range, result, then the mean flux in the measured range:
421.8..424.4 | 0.026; 234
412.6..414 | -0.009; 239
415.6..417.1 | -0.044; 244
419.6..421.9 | 0.000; 237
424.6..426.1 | -0.013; 238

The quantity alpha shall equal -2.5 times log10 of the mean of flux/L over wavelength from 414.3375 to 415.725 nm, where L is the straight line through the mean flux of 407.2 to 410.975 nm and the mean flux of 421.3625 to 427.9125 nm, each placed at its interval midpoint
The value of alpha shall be 0.12 mag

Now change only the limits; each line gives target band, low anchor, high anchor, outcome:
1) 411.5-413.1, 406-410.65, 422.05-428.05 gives 0.01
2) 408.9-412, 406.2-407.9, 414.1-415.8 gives -0.10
